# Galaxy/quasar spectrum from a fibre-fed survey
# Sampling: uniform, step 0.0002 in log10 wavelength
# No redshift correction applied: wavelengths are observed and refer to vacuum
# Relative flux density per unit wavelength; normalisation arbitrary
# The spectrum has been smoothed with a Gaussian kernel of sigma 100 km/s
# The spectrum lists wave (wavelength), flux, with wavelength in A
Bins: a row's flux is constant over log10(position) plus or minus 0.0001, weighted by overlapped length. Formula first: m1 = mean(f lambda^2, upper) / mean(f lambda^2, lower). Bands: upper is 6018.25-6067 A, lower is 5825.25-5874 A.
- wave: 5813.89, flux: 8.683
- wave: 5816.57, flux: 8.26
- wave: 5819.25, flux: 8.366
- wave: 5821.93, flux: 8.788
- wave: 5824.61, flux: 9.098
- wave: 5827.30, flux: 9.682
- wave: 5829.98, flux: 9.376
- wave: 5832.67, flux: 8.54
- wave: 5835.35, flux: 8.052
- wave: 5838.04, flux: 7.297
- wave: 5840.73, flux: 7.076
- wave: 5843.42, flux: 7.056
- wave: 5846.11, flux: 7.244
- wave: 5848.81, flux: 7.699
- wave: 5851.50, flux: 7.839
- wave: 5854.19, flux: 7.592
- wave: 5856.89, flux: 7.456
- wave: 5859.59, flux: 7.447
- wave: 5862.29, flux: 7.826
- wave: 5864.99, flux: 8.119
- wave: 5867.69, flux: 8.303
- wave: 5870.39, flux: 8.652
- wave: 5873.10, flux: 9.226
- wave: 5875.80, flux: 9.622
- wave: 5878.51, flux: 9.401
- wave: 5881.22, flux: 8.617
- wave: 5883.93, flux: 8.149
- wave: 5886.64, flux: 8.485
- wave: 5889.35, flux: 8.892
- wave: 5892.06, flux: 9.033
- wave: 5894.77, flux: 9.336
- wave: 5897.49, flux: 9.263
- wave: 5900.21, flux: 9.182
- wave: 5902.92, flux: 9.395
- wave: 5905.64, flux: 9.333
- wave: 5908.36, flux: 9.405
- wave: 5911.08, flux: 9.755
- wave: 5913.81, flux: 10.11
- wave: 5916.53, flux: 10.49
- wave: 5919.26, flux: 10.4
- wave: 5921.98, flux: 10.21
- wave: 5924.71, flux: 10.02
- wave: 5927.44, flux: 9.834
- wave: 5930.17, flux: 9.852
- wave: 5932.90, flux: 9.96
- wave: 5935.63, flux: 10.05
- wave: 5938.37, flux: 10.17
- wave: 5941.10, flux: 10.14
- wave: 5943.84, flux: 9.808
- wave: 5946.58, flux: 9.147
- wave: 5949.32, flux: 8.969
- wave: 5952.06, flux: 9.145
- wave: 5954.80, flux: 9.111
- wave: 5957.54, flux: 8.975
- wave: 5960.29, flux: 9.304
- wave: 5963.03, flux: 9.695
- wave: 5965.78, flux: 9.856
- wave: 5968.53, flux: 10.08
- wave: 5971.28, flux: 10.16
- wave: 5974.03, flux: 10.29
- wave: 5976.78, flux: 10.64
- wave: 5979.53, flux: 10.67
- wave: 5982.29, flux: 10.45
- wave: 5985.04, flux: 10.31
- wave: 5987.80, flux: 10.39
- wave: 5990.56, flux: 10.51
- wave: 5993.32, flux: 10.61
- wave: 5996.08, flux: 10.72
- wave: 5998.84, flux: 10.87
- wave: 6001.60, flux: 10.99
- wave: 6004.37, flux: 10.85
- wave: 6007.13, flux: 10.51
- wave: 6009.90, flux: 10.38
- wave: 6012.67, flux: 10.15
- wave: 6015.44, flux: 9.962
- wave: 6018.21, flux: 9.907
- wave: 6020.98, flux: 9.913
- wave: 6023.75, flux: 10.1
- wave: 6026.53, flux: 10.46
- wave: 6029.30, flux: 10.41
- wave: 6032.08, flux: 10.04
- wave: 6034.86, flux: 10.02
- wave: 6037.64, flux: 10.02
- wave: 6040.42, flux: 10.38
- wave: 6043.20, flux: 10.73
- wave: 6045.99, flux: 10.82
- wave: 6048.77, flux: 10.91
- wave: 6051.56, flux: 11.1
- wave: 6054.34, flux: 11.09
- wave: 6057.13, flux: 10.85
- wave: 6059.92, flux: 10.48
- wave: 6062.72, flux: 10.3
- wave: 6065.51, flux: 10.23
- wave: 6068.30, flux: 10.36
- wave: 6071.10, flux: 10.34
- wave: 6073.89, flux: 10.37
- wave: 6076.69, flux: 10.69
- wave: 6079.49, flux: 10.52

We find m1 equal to 1.39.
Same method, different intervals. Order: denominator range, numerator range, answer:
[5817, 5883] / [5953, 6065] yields 1.32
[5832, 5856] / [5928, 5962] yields 1.31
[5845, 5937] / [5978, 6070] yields 1.21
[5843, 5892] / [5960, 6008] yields 1.31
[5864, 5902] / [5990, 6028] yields 1.22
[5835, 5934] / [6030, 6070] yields 1.26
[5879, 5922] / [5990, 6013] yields 1.18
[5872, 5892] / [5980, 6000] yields 1.23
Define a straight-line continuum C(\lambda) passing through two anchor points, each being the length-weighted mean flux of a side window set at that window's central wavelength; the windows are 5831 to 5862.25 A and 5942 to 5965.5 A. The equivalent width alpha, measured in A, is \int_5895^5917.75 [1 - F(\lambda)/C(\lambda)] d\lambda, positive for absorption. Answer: -2.76 A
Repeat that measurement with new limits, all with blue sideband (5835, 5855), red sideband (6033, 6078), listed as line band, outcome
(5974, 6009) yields -3.69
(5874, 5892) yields -1.97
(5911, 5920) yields -1.86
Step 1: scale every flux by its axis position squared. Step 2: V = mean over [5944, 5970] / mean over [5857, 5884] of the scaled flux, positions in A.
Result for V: 1.14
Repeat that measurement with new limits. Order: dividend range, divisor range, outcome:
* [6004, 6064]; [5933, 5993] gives 1.08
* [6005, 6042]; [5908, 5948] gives 1.06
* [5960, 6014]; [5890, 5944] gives 1.09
